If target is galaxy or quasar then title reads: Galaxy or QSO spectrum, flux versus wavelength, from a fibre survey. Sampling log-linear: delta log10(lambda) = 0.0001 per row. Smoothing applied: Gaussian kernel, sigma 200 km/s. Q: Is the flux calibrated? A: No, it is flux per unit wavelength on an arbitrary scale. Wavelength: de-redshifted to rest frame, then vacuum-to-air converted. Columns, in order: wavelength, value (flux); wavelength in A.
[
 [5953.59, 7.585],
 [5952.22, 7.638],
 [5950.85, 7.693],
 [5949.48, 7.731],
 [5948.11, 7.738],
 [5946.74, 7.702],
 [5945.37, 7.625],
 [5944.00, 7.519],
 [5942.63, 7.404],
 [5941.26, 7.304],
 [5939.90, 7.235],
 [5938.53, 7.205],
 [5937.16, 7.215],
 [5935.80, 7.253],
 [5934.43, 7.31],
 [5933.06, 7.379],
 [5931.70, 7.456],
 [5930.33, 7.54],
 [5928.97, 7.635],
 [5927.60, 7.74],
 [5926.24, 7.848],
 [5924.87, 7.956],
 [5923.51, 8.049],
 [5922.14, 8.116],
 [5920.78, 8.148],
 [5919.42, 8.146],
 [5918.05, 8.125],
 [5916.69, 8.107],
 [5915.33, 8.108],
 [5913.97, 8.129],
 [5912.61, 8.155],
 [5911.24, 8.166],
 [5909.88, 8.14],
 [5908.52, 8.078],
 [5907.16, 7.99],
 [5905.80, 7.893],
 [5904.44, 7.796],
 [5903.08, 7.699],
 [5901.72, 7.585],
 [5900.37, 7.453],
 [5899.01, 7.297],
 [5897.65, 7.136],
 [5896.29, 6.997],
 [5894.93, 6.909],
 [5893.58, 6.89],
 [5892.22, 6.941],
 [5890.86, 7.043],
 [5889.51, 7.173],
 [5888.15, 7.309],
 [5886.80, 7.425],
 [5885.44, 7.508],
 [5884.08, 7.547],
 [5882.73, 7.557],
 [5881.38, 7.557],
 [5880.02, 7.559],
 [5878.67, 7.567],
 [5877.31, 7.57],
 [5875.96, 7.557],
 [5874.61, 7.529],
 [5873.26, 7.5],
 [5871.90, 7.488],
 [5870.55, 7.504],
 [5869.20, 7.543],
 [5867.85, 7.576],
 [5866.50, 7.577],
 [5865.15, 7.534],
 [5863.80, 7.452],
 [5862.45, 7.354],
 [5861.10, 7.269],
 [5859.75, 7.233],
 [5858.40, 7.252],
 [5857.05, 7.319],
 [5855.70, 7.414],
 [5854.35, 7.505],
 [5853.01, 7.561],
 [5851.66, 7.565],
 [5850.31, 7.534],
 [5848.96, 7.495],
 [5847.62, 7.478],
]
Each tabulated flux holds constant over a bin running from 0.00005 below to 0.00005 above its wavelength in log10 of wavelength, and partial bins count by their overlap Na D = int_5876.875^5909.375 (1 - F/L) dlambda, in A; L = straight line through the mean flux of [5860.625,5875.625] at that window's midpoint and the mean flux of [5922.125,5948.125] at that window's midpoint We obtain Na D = 0.3 A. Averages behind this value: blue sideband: 7.49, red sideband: 7.54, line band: 7.44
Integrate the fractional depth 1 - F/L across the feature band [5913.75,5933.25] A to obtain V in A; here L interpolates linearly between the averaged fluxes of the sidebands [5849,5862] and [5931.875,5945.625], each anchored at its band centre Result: -1.5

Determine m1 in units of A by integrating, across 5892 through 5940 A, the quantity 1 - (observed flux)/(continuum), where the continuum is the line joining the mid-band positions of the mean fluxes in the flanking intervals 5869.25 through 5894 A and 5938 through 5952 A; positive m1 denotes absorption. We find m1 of -1.3 A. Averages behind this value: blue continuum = 7.41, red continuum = 7.52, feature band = 7.67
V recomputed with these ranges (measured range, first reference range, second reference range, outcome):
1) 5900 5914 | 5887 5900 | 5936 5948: -1.4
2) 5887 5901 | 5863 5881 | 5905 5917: 1.3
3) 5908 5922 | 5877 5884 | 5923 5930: -0.7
